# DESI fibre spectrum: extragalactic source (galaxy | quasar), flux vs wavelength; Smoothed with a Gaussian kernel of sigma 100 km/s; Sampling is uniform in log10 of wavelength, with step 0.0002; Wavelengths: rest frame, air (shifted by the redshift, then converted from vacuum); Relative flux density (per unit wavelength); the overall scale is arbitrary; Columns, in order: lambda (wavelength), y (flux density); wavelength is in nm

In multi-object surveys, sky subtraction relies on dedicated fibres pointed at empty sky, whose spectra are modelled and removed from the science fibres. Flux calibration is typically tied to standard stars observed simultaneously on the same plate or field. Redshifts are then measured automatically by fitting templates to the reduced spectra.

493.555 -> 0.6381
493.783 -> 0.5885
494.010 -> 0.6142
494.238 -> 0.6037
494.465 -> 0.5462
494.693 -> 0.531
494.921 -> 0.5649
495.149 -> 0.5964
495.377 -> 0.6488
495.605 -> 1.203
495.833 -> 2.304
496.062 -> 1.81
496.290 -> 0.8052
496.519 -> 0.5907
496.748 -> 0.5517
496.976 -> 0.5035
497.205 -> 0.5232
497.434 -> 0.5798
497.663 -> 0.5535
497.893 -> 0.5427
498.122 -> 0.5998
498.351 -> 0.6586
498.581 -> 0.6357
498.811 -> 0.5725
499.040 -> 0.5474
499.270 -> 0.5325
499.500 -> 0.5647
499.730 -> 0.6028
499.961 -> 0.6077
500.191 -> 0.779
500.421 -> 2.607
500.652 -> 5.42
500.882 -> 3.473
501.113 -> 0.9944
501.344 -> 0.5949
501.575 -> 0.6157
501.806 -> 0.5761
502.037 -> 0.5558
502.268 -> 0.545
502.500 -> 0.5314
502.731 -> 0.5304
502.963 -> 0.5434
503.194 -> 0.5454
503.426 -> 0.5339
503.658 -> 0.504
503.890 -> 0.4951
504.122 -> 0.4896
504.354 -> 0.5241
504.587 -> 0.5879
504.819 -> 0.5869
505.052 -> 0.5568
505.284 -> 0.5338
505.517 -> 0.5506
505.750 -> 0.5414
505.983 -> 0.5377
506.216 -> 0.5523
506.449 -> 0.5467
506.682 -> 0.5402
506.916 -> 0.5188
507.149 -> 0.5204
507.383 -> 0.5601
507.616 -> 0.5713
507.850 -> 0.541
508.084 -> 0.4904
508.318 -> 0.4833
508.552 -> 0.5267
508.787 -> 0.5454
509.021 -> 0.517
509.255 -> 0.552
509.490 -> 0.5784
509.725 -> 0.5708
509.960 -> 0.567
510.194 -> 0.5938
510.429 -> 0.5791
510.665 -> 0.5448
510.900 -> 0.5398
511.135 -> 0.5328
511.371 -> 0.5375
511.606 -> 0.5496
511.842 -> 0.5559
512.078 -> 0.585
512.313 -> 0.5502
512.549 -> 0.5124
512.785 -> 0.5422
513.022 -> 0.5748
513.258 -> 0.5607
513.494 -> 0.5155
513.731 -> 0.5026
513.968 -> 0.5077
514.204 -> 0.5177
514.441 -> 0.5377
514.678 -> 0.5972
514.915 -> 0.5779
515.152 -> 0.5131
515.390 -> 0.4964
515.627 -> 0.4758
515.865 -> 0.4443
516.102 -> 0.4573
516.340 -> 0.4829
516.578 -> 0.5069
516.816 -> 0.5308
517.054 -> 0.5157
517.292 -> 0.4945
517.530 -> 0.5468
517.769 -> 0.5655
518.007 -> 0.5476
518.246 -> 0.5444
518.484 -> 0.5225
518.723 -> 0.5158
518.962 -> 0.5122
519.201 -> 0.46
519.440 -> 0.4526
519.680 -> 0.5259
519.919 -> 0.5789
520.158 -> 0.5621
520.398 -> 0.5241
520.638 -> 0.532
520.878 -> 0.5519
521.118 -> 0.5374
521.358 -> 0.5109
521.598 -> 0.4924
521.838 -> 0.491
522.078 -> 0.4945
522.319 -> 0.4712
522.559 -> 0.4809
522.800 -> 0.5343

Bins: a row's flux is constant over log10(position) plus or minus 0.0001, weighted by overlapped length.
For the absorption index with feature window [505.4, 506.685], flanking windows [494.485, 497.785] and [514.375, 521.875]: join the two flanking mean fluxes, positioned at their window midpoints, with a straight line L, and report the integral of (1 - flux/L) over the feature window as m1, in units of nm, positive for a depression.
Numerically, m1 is 0.27 nm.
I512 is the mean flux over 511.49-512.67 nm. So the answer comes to 0.551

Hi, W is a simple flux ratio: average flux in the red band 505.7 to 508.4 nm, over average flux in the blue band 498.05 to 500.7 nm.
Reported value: 0.49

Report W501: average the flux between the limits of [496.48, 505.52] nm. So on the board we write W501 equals 0.826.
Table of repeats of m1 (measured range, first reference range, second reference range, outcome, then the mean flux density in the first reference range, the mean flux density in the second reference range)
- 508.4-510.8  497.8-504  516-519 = 0.56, 0.954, 0.519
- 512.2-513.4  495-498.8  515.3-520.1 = 0.07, 0.81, 0.51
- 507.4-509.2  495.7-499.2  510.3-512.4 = 0.23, 0.784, 0.553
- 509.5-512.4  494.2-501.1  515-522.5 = 0.60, 1.04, 0.512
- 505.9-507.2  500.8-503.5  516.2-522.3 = 0.35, 0.808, 0.519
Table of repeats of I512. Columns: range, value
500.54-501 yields 4.42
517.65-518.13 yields 0.557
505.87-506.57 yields 0.546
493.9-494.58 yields 0.588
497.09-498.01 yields 0.55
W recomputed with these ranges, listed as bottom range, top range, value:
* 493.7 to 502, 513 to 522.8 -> 0.53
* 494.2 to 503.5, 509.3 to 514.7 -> 0.60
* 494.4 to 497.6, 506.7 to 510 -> 0.64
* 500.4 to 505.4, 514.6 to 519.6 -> 0.52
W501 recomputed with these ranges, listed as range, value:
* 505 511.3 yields 0.544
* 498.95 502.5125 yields 1.25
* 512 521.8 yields 0.523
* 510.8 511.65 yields 0.539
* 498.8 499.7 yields 0.557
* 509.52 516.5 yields 0.536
